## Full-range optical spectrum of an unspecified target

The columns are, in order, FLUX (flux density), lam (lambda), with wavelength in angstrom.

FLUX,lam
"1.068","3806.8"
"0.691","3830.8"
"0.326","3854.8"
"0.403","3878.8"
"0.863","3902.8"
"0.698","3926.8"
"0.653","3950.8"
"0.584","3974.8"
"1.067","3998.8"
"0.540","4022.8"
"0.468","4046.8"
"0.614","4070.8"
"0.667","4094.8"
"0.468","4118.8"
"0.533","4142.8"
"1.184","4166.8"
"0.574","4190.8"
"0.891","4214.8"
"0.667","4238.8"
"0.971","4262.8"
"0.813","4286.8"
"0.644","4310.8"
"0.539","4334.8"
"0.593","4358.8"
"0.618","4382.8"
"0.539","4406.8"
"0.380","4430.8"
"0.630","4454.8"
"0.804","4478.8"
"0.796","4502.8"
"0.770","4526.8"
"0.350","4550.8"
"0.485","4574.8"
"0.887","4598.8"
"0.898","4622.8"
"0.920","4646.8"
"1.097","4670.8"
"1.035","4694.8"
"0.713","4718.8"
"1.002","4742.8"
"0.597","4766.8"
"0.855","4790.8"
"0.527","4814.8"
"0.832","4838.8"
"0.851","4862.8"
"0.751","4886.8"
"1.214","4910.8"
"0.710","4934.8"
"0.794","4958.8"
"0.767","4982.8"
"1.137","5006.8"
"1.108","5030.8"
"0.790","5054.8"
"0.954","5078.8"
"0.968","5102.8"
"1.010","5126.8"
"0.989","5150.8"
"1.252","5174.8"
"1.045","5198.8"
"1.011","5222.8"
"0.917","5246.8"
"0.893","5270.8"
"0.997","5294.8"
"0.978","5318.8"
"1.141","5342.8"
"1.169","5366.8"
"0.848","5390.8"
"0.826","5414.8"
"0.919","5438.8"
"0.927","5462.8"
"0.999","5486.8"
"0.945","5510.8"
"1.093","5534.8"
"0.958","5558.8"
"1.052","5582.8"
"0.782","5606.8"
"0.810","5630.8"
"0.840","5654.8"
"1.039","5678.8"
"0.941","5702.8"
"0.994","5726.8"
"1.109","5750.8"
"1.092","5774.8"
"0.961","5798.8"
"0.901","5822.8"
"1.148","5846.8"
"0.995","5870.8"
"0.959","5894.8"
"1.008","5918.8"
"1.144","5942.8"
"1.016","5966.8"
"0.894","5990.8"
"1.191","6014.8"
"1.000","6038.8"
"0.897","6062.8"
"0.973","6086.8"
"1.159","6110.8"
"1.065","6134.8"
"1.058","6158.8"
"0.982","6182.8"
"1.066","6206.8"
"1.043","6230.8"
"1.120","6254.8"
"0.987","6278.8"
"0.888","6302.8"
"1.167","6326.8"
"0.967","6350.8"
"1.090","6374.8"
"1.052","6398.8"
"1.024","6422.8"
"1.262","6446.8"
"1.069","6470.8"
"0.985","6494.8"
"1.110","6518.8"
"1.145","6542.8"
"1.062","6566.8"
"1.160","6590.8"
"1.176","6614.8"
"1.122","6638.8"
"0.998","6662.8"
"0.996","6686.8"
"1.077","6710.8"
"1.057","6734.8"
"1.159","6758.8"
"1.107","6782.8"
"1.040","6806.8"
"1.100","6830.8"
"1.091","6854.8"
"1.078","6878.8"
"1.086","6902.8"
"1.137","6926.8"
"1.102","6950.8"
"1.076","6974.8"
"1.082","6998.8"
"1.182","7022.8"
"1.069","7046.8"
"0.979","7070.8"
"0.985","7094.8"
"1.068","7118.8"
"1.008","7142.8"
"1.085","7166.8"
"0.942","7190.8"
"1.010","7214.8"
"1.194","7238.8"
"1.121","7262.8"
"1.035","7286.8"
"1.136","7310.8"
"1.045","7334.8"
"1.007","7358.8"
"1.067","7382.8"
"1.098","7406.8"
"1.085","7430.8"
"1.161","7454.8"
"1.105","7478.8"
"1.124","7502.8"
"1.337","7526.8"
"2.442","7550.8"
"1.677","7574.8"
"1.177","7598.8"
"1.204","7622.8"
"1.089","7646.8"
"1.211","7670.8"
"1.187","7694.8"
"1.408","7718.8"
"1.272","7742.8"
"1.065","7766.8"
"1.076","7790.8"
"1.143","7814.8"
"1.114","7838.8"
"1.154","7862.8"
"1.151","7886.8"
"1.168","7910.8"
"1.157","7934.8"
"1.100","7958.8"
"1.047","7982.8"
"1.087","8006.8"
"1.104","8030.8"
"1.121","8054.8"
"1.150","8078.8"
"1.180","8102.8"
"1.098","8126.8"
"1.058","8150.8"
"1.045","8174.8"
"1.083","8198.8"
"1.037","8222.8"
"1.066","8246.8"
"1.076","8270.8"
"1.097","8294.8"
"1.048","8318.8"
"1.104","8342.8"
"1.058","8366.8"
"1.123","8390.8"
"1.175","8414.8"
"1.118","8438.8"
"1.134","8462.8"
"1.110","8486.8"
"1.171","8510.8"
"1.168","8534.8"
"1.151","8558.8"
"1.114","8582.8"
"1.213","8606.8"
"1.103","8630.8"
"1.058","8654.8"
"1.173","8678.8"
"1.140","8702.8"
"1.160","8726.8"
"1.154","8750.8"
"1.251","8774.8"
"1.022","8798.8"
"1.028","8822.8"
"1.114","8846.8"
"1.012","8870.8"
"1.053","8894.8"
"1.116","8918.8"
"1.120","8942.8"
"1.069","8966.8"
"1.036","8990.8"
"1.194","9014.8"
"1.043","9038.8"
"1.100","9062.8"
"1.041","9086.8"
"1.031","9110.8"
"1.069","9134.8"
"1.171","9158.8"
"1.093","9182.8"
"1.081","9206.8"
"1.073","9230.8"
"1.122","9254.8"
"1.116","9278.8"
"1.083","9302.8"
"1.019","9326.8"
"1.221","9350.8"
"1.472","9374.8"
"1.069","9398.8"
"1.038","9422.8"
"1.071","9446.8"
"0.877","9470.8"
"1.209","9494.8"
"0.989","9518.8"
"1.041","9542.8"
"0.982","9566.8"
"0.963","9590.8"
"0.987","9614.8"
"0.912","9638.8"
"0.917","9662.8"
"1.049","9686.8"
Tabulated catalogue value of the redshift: 0.15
